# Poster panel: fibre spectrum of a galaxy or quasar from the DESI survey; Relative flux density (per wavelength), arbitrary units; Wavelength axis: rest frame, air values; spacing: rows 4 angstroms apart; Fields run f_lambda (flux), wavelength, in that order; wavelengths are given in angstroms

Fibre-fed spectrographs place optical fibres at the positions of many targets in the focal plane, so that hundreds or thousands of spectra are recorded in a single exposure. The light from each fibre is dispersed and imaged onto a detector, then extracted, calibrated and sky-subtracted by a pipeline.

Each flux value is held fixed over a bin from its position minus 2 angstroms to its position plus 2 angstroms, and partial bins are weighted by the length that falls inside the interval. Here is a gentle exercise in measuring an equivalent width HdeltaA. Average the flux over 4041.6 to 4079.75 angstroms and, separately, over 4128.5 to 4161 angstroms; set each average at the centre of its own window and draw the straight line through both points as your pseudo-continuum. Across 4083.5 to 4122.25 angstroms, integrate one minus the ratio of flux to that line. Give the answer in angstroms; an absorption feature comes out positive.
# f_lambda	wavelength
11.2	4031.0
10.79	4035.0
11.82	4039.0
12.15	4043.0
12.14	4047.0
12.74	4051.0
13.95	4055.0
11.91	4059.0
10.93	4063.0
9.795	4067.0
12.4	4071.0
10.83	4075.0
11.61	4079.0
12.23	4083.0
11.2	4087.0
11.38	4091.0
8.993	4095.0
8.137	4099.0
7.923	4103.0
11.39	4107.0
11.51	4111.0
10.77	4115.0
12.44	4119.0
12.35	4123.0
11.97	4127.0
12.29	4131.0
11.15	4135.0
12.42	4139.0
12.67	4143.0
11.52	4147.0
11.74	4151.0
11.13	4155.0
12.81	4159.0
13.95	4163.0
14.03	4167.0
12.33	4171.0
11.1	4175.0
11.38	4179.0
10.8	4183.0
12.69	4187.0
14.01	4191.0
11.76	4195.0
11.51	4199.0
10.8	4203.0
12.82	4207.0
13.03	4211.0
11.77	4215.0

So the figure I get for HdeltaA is 4.4 angstroms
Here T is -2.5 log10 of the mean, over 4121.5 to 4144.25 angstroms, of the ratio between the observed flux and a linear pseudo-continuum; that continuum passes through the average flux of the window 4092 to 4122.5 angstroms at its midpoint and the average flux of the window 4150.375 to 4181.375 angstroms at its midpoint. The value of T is -0.09 mag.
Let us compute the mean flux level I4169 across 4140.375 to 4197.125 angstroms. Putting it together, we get 12.3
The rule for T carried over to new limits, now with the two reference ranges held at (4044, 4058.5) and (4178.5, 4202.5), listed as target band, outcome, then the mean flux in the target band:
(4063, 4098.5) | 0.156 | 10.9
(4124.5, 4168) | -0.005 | 12.3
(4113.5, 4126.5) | 0.043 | 11.9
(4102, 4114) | 0.184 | 10.5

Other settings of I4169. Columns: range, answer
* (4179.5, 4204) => 11.9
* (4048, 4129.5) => 11.2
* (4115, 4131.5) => 12.1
